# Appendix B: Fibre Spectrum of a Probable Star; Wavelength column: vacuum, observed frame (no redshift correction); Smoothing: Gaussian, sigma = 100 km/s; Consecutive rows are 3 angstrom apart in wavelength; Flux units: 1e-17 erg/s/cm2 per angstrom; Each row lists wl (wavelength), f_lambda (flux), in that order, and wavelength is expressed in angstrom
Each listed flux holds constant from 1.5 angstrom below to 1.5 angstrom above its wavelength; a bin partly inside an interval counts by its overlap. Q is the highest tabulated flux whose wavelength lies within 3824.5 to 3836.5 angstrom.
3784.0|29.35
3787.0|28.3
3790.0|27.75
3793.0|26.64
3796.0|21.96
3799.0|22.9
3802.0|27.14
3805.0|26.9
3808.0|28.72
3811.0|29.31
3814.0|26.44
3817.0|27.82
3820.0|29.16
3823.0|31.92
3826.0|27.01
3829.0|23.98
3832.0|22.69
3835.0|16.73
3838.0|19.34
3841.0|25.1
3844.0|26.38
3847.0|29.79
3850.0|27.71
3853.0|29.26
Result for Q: 27.01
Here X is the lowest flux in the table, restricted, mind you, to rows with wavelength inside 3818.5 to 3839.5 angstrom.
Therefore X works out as 16.73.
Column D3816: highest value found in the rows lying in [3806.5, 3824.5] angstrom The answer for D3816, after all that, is 31.92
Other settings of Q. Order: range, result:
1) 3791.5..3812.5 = 29.31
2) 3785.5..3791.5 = 28.3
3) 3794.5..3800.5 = 22.9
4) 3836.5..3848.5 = 29.79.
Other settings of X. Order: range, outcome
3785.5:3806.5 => 21.96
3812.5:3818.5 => 26.44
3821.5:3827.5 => 27.01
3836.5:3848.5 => 19.34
